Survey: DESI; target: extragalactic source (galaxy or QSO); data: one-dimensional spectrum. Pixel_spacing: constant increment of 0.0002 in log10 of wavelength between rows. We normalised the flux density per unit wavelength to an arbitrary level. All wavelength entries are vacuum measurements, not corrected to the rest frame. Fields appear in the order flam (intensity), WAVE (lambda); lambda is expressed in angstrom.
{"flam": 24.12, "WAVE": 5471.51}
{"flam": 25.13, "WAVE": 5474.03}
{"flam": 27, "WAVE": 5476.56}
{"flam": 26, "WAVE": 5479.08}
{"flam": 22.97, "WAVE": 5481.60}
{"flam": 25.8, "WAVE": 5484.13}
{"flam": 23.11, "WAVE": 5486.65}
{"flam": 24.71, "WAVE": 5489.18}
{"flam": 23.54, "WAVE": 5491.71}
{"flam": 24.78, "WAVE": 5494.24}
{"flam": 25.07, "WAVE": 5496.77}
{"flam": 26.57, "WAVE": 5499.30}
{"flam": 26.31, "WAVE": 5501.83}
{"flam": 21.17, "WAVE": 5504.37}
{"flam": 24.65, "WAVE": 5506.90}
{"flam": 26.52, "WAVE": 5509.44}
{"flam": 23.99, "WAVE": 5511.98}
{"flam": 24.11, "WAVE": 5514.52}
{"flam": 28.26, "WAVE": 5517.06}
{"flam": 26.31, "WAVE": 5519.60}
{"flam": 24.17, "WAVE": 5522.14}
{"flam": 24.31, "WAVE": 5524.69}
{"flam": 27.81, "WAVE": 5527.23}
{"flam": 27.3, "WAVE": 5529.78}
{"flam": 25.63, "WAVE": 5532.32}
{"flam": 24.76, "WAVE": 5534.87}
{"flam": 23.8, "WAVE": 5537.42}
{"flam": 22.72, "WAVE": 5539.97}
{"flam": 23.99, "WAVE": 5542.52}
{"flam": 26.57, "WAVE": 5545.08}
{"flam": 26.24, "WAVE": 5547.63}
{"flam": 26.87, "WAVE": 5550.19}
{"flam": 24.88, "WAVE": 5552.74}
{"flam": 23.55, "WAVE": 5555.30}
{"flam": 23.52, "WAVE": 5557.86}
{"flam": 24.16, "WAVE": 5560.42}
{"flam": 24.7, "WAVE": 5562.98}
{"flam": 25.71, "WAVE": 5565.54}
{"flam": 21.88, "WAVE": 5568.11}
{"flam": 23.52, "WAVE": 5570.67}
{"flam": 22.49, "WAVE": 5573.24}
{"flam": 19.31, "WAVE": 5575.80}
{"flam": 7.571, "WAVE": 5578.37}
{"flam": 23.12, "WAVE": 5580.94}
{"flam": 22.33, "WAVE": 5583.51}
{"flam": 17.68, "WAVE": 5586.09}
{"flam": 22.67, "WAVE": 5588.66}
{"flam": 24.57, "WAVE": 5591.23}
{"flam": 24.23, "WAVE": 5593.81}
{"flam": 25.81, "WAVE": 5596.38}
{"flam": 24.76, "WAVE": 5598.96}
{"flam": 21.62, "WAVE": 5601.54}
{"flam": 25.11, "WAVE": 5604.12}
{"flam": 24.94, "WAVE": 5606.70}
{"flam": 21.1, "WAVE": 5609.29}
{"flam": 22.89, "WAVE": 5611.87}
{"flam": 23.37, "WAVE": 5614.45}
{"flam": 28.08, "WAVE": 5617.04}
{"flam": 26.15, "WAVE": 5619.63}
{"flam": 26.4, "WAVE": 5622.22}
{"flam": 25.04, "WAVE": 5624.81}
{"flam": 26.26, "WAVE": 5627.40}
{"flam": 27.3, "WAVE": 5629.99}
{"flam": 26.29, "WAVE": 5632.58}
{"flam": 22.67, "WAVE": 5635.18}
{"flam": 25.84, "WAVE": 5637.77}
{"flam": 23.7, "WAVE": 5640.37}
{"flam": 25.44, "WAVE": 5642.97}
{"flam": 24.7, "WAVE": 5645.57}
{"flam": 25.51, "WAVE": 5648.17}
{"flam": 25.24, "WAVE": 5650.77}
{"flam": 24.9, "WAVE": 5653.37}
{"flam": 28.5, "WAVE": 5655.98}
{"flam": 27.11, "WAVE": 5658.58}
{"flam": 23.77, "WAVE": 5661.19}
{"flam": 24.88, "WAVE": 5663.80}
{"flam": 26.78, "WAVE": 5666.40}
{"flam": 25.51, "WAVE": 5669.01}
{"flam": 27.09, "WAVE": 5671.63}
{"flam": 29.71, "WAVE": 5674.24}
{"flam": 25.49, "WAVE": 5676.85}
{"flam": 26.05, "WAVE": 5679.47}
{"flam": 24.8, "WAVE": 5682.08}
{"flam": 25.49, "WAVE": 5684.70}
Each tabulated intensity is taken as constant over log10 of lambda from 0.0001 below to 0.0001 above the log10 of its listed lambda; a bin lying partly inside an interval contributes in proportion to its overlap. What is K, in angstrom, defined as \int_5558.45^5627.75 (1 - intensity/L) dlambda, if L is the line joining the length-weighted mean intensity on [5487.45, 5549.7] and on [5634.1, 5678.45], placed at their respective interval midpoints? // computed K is 6.33 angstrom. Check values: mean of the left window 25.1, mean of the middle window 23.1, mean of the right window 25.7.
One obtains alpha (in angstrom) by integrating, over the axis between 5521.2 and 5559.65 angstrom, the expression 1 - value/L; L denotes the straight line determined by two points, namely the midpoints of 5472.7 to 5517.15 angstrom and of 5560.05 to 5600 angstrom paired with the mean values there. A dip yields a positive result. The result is -2.7 angstrom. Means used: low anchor 24.9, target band 25.1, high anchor 22.1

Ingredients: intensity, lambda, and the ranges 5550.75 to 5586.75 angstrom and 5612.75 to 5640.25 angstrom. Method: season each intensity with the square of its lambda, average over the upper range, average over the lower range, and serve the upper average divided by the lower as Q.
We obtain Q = 1.19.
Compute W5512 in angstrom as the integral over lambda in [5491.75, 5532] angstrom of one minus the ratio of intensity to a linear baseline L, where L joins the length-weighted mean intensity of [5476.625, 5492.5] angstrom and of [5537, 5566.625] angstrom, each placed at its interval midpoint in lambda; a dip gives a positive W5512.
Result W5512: -1.18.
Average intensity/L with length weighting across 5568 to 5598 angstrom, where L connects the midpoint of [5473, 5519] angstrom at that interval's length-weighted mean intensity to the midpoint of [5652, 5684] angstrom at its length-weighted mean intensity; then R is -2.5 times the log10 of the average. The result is 0.201 mag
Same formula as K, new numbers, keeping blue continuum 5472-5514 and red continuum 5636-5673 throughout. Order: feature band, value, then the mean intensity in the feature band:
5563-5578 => 1.99 angstrom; 21.8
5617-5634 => -0.60 angstrom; 26.4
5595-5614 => 1.22 angstrom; 23.7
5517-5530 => -0.60 angstrom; 26.1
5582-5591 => 1.39 angstrom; 21.4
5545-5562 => 0.07 angstrom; 25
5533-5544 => 0.47 angstrom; 23.9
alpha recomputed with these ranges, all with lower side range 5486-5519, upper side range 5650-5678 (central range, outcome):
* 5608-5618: 0.83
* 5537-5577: 2.14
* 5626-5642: 0.43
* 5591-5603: 0.72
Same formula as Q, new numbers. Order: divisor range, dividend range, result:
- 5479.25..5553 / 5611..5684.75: 1.07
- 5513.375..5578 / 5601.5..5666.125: 1.06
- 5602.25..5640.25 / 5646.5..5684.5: 1.06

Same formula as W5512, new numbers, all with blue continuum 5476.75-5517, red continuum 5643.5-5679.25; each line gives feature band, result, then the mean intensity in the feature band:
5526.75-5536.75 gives -0.42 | 26.1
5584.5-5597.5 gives 1.32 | 22.9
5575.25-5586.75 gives 3.39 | 17.9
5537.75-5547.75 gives 0.21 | 24.6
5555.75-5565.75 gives 0.39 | 24.3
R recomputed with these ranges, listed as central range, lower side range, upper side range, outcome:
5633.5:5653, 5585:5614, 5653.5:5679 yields 0.03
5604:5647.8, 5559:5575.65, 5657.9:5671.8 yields -0.01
